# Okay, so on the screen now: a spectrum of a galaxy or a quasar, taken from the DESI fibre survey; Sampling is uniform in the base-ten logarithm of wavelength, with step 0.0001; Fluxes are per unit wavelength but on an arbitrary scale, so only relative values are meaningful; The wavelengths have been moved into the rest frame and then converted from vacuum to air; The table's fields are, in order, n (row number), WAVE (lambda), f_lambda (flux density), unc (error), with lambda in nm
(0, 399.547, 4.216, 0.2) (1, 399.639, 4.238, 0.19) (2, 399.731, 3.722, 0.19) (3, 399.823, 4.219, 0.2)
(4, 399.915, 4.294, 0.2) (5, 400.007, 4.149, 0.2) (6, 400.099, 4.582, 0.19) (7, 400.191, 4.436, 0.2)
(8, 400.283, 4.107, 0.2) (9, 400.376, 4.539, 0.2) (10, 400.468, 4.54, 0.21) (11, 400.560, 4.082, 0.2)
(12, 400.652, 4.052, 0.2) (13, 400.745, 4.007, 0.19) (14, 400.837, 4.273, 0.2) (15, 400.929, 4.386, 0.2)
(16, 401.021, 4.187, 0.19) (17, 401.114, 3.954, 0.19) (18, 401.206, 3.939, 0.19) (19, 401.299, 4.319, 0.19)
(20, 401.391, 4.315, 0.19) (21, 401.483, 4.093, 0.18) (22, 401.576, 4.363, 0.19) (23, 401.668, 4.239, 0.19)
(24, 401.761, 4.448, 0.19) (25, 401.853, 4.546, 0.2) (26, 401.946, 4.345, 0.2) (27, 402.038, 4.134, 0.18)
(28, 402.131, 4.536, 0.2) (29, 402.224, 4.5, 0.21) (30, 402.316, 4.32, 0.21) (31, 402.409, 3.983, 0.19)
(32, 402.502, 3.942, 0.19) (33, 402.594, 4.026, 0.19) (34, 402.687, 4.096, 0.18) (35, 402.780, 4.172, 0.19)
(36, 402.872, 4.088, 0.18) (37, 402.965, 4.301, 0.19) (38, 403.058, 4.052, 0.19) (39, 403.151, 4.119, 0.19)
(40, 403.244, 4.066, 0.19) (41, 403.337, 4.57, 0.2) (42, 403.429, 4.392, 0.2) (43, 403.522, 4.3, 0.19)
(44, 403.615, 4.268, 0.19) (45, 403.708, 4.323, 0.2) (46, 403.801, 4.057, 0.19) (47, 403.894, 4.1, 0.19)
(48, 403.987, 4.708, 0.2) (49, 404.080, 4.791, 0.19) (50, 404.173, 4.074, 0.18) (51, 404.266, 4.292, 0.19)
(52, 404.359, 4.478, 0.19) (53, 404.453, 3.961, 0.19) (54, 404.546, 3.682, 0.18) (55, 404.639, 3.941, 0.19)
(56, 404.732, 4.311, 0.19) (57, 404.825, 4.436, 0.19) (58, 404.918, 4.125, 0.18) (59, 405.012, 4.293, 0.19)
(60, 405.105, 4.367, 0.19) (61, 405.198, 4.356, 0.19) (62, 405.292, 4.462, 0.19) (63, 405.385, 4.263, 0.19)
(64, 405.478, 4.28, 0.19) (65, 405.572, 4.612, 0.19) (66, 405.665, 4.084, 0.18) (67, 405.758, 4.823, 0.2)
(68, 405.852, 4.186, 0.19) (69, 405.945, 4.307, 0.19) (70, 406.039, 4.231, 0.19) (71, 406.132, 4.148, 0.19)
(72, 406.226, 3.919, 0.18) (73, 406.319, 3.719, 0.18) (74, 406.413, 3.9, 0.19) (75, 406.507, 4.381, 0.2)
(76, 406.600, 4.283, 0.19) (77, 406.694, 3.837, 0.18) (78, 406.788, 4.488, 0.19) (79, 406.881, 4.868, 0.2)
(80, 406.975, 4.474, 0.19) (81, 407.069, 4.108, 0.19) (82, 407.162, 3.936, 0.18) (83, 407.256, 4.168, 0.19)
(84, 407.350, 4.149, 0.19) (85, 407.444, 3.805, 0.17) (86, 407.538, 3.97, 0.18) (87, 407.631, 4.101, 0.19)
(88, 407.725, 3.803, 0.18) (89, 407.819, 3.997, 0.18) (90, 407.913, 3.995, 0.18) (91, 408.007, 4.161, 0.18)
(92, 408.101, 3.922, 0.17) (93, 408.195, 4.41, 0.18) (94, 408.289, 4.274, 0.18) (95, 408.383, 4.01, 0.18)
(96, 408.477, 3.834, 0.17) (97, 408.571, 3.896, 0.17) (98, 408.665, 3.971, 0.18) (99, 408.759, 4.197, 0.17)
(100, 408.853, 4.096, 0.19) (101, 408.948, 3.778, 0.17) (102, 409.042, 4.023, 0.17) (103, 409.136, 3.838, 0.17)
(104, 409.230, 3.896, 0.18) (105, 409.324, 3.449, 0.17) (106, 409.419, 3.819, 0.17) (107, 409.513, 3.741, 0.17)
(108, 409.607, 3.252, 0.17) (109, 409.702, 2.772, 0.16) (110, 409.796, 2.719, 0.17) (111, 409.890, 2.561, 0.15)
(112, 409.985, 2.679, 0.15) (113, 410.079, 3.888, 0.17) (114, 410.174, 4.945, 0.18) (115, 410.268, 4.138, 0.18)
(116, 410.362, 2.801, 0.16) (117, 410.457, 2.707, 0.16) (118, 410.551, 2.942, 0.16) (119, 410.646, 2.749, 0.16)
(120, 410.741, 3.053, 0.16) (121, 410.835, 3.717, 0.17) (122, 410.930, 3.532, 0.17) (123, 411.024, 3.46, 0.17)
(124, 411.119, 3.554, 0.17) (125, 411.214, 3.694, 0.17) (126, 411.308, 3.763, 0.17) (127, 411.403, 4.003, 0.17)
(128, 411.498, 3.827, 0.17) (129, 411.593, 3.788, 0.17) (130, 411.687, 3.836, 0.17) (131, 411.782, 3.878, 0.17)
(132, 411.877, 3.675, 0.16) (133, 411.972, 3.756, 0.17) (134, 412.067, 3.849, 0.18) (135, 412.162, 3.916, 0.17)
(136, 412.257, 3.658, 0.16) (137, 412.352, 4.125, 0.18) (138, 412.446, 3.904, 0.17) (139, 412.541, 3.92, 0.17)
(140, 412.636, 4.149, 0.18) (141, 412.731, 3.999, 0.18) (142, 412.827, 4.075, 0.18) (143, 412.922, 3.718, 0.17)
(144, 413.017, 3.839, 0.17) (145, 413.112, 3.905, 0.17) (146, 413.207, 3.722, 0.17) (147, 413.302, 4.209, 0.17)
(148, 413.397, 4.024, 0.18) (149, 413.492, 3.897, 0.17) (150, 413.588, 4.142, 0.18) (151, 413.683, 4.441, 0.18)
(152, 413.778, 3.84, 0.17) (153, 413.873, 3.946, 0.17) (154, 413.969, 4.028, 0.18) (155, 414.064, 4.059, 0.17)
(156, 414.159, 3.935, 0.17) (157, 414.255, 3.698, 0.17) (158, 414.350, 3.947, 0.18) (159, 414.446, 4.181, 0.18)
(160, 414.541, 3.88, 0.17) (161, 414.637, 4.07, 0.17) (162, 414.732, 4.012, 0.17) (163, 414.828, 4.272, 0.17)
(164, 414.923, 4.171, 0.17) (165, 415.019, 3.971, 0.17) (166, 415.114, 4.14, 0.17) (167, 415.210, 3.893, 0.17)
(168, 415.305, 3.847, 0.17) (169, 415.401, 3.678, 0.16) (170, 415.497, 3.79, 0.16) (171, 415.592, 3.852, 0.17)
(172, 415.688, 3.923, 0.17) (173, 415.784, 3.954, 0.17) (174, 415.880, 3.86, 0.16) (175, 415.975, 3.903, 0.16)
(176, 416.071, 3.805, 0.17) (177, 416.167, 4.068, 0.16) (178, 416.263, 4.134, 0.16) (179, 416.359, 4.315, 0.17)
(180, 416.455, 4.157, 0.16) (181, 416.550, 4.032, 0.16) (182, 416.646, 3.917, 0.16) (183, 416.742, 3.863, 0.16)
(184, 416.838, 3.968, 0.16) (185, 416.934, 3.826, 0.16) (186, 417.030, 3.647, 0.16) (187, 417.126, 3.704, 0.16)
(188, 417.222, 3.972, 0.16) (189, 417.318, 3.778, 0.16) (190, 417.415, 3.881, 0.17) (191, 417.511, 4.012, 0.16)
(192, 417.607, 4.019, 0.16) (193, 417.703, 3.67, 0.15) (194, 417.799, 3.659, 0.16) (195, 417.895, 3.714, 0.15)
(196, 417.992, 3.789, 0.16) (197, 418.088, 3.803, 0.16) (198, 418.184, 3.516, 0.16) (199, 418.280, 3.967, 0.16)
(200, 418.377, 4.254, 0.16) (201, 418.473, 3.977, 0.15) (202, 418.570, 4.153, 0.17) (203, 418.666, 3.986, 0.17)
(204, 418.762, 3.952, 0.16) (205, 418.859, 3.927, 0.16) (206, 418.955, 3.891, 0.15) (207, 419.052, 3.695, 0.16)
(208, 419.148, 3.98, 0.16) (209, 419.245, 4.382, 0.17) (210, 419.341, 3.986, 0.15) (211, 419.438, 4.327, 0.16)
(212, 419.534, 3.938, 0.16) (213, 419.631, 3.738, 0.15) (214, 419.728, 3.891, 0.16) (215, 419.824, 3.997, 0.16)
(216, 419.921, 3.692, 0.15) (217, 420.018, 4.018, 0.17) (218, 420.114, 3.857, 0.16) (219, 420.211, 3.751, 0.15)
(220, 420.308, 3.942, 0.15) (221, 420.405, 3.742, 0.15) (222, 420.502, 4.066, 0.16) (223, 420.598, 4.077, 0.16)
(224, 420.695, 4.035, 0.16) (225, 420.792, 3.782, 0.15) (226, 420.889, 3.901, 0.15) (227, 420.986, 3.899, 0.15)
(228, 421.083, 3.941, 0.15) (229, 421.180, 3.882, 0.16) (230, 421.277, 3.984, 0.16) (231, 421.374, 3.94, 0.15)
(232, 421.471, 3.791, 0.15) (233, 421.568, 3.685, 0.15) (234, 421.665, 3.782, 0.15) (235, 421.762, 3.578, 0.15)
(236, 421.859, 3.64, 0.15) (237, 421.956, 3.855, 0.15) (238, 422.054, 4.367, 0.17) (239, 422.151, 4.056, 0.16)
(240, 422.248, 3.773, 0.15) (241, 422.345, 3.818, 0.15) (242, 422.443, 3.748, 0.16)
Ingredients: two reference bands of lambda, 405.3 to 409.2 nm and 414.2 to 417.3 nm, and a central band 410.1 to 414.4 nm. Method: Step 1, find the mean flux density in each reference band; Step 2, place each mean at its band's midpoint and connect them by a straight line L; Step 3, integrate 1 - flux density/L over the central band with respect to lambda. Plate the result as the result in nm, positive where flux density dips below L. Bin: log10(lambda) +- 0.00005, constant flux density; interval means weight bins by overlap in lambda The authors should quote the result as 0.24 nm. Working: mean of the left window 4.13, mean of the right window 3.95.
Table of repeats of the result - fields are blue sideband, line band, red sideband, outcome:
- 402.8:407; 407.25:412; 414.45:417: 0.50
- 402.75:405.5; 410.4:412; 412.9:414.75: 0.21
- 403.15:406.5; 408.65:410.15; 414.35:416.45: 0.21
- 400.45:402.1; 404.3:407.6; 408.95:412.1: -0.28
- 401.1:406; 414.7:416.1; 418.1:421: 0.03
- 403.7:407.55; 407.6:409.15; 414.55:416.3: 0.05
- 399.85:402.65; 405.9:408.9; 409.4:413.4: -0.18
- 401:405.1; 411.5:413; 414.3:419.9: 0.06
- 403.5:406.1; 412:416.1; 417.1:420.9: 0.09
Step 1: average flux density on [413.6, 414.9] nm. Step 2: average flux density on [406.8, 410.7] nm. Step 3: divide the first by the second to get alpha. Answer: 1.07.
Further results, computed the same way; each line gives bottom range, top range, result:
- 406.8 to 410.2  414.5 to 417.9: 1.01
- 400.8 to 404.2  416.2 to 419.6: 0.93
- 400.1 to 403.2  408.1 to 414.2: 0.89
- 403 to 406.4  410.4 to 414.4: 0.89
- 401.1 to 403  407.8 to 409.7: 0.92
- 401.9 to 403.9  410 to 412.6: 0.87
